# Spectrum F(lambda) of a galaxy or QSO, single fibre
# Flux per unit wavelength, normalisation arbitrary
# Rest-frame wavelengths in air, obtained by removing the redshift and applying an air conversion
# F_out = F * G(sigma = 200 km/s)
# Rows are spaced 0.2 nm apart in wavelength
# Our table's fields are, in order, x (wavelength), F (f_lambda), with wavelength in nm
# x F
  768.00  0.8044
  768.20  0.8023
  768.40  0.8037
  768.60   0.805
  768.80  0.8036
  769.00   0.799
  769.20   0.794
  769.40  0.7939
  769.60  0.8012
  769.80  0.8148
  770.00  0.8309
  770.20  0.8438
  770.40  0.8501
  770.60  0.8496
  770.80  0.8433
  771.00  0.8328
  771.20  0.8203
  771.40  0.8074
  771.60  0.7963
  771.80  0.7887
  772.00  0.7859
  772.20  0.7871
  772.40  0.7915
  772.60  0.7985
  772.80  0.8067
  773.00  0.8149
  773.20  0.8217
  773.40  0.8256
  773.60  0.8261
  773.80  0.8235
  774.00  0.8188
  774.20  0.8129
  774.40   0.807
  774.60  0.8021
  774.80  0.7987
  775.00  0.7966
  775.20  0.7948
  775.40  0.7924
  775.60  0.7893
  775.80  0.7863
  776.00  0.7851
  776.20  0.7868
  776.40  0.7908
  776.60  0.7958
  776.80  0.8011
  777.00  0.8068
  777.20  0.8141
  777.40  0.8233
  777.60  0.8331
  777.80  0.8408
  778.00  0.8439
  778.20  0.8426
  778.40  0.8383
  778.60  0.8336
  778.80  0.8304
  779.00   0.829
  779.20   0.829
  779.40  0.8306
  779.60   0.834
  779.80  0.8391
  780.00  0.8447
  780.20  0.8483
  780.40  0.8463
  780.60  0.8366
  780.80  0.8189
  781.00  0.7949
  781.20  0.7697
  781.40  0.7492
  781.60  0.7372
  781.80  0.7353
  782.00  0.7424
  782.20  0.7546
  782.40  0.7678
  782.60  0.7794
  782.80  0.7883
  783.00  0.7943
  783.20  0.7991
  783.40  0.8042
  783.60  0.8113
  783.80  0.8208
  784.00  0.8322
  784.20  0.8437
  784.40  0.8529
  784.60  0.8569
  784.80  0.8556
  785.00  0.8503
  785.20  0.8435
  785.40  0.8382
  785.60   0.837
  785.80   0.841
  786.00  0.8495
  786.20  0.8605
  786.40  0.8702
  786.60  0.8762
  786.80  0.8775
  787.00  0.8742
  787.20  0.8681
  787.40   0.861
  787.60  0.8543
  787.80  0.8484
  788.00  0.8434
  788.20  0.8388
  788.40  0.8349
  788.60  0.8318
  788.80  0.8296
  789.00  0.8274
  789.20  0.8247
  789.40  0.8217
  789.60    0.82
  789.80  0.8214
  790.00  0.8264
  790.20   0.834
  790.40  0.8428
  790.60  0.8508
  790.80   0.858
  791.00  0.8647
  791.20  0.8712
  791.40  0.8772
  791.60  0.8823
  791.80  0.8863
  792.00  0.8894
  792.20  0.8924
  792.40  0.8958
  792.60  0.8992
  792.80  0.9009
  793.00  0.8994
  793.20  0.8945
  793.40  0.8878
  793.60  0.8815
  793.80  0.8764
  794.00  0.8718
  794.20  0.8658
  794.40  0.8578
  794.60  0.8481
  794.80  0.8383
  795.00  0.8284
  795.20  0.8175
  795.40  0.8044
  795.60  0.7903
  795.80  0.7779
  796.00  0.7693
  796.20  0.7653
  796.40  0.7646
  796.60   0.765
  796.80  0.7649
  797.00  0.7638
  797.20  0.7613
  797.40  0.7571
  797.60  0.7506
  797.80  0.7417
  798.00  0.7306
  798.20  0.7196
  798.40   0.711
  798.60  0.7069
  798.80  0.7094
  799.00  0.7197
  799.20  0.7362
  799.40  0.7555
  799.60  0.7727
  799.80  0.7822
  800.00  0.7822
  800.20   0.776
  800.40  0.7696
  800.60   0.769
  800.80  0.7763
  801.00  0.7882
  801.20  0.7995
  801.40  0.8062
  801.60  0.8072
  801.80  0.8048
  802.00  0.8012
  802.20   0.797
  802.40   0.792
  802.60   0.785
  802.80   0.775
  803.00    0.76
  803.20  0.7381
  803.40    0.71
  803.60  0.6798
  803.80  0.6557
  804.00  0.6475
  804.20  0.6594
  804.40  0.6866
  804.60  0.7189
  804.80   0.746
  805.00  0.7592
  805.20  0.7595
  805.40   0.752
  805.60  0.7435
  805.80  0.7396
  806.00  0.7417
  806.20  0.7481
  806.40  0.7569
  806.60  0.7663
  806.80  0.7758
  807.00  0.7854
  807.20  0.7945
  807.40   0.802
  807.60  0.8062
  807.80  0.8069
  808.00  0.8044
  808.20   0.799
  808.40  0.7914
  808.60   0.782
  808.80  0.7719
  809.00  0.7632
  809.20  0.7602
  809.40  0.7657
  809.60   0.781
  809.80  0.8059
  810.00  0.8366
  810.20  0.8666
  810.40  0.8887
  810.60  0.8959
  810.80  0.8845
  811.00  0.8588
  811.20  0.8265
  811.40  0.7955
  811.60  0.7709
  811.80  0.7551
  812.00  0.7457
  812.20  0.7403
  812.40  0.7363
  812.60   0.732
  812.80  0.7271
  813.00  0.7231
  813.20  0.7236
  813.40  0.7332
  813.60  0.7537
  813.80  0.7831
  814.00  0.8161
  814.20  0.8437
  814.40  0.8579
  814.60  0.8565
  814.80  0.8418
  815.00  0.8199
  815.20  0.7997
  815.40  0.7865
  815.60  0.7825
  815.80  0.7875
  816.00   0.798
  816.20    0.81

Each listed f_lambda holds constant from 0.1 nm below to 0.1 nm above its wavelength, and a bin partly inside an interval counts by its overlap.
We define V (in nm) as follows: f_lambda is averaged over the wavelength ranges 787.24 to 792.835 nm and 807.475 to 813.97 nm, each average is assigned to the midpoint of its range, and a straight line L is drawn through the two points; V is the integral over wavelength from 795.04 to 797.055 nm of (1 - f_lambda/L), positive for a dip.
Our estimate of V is 0.133 nm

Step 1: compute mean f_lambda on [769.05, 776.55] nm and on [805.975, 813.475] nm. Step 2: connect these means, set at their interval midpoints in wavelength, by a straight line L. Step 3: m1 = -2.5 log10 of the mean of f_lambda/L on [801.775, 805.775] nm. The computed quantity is 0.07 mag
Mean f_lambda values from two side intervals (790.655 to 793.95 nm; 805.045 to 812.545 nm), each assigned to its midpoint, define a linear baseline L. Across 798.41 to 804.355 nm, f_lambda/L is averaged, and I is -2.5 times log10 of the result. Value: 0.11 mag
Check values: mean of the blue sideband 0.884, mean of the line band 0.753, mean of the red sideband 0.789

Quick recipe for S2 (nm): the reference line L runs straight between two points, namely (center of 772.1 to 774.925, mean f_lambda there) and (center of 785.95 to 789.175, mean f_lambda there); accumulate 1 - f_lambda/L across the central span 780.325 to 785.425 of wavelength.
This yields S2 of 0.21 nm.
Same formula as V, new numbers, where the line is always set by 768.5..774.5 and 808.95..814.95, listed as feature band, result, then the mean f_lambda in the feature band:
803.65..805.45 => 0.21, 0.707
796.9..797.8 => 0.05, 0.756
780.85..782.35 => 0.10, 0.757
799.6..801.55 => 0.04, 0.783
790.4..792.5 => -0.18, 0.875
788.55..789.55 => -0.03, 0.826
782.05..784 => 0.04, 0.792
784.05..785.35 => -0.07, 0.849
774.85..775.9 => 0.03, 0.792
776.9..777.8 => -0.01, 0.822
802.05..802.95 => 0.02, 0.787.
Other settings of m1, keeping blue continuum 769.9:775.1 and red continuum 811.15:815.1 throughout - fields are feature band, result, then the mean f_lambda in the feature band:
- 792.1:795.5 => -0.09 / 0.868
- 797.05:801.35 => 0.05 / 0.754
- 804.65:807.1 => 0.04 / 0.755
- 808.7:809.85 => 0.01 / 0.773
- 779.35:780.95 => -0.04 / 0.836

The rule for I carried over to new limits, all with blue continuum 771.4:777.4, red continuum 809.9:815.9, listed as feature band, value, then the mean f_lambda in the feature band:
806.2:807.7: 0.025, 0.781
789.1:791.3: -0.051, 0.84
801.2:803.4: 0.022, 0.784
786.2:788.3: -0.079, 0.861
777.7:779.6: -0.045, 0.835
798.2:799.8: 0.095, 0.733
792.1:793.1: -0.124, 0.898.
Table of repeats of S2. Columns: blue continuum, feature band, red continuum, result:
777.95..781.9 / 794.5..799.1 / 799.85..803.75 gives 0.10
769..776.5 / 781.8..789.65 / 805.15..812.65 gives -0.29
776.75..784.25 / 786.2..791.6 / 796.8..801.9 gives -0.42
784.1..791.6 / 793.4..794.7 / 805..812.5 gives -0.06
